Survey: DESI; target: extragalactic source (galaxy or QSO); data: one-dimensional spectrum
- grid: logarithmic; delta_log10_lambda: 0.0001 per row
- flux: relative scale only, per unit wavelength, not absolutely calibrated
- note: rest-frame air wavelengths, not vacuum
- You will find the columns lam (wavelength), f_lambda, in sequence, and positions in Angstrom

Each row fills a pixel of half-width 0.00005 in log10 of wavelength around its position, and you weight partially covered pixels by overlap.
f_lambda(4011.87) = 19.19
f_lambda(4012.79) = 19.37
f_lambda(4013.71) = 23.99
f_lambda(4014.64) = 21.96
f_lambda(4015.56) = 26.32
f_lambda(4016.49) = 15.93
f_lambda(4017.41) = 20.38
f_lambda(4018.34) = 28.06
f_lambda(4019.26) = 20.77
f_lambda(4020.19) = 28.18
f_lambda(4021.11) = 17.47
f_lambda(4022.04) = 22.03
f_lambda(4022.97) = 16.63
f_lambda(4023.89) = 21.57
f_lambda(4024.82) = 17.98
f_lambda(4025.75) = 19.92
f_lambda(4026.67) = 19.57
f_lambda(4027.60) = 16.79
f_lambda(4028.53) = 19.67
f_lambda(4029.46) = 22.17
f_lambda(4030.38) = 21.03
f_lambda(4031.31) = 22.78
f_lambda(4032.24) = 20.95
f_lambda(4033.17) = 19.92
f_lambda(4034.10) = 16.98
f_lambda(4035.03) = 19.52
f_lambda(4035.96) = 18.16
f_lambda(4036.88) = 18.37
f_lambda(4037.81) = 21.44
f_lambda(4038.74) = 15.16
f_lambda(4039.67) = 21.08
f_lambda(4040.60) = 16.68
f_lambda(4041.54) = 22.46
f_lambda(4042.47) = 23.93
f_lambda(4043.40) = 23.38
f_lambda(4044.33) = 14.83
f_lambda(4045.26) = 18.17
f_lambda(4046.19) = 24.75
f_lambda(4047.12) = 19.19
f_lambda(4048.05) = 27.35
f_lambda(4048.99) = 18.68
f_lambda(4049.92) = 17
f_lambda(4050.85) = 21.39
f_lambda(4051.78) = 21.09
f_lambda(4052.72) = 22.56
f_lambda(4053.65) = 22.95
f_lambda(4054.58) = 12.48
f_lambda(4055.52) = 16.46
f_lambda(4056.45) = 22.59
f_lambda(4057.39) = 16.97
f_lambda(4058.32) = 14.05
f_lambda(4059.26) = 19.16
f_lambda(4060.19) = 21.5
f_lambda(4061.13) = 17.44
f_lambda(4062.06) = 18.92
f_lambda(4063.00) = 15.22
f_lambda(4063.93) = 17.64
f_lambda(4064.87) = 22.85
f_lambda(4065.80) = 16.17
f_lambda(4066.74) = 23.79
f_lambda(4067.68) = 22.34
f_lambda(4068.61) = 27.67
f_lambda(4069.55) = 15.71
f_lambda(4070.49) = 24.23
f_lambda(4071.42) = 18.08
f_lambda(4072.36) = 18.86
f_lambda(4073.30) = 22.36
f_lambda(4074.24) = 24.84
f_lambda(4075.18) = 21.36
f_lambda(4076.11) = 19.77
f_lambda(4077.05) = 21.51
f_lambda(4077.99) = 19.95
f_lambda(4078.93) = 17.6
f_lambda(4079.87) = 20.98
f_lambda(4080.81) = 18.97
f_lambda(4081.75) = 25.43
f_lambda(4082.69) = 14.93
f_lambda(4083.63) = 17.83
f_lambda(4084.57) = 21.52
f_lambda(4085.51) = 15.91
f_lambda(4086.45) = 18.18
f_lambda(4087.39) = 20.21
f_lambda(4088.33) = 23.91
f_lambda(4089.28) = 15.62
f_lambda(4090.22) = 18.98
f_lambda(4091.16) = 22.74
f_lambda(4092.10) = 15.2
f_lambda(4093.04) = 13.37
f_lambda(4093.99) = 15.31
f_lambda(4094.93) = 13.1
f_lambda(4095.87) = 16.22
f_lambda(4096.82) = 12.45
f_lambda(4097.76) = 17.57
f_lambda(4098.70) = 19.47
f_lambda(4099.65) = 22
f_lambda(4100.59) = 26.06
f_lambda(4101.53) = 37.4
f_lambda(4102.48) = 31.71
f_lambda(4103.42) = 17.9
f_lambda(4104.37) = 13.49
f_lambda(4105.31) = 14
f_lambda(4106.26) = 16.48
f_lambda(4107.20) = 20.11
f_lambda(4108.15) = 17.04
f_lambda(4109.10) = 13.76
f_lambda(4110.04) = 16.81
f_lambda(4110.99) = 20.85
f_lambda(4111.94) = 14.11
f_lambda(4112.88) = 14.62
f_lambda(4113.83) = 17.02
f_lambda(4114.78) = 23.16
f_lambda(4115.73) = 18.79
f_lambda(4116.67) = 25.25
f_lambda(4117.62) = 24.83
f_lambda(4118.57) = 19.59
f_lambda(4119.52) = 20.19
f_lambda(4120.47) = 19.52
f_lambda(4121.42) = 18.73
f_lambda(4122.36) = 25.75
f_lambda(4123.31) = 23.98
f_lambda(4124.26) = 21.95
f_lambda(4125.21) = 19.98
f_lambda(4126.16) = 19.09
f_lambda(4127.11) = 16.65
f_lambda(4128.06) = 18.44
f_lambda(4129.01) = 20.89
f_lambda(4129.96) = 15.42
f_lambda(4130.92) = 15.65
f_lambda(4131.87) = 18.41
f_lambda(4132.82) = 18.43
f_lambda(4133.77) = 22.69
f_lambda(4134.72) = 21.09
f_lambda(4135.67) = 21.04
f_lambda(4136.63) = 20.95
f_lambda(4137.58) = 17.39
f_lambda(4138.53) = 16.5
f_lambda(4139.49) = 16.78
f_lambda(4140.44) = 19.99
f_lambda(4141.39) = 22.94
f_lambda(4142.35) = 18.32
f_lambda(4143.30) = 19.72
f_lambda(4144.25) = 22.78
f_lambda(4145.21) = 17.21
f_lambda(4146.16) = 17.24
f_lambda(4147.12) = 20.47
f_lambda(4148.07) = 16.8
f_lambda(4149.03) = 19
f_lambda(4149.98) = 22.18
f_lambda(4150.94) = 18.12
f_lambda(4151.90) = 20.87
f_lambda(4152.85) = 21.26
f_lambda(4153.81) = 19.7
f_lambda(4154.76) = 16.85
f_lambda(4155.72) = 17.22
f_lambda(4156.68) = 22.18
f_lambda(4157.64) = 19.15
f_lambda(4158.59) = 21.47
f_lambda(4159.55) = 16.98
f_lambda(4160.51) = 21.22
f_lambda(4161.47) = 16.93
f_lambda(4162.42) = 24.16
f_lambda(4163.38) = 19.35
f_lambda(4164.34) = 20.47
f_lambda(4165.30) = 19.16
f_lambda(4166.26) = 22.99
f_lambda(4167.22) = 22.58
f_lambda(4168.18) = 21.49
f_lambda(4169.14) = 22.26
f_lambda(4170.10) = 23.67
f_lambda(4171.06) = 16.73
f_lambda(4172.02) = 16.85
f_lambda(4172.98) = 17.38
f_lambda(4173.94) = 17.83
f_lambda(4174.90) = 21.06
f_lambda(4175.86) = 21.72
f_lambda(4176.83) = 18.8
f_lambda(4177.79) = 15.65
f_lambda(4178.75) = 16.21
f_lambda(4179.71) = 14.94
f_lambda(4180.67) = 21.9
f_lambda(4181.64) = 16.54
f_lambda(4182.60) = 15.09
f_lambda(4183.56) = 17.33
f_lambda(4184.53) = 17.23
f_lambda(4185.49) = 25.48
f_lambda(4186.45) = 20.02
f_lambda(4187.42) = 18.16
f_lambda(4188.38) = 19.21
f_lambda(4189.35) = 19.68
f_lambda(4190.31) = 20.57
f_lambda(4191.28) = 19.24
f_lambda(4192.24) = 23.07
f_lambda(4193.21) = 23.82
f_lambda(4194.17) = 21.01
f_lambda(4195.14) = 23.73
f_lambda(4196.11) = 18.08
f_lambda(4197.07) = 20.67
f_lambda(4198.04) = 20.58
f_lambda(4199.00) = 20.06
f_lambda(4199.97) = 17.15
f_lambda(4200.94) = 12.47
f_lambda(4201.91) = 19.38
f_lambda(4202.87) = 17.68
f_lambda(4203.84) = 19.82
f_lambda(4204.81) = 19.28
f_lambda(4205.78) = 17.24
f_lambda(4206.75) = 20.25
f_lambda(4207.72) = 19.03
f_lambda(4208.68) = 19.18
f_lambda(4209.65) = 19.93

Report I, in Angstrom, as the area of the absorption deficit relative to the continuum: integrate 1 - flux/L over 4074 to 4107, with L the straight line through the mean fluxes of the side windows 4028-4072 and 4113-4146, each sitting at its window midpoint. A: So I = 0.7 Angstrom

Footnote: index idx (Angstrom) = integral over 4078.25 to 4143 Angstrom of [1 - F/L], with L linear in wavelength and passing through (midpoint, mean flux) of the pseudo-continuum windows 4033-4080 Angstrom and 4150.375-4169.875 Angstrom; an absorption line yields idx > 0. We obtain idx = 2.6 Angstrom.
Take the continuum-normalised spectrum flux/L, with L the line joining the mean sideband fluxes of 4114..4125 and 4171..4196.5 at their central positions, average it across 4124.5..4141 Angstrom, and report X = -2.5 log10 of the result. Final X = 0.13 mag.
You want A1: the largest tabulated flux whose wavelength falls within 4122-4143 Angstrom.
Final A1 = 25.75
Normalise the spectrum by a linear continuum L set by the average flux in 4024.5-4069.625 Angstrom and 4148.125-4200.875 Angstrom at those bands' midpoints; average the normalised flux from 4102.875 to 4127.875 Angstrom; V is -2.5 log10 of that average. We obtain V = 0.04 mag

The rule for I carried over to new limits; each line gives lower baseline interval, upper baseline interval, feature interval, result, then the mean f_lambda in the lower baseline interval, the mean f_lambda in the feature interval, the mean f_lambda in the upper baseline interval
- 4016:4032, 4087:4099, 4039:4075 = -2.15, 20.7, 20.1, 17.2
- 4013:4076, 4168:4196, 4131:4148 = 0.32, 20.3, 19.4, 19.5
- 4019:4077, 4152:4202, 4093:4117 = 1.22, 20.1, 18.8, 19.6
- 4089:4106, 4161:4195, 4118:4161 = -0.42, 19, 19.6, 19.7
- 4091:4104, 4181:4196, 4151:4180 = 0.55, 19.9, 19.6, 20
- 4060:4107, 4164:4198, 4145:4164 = 0.26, 19.7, 19.5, 19.7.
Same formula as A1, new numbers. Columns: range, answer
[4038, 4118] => 37.4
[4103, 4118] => 25.25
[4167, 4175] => 23.67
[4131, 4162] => 22.94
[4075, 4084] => 25.43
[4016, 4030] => 28.18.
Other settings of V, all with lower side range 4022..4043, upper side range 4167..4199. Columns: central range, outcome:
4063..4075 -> -0.068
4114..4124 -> -0.113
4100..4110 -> -0.052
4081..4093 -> 0.040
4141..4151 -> 0.006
